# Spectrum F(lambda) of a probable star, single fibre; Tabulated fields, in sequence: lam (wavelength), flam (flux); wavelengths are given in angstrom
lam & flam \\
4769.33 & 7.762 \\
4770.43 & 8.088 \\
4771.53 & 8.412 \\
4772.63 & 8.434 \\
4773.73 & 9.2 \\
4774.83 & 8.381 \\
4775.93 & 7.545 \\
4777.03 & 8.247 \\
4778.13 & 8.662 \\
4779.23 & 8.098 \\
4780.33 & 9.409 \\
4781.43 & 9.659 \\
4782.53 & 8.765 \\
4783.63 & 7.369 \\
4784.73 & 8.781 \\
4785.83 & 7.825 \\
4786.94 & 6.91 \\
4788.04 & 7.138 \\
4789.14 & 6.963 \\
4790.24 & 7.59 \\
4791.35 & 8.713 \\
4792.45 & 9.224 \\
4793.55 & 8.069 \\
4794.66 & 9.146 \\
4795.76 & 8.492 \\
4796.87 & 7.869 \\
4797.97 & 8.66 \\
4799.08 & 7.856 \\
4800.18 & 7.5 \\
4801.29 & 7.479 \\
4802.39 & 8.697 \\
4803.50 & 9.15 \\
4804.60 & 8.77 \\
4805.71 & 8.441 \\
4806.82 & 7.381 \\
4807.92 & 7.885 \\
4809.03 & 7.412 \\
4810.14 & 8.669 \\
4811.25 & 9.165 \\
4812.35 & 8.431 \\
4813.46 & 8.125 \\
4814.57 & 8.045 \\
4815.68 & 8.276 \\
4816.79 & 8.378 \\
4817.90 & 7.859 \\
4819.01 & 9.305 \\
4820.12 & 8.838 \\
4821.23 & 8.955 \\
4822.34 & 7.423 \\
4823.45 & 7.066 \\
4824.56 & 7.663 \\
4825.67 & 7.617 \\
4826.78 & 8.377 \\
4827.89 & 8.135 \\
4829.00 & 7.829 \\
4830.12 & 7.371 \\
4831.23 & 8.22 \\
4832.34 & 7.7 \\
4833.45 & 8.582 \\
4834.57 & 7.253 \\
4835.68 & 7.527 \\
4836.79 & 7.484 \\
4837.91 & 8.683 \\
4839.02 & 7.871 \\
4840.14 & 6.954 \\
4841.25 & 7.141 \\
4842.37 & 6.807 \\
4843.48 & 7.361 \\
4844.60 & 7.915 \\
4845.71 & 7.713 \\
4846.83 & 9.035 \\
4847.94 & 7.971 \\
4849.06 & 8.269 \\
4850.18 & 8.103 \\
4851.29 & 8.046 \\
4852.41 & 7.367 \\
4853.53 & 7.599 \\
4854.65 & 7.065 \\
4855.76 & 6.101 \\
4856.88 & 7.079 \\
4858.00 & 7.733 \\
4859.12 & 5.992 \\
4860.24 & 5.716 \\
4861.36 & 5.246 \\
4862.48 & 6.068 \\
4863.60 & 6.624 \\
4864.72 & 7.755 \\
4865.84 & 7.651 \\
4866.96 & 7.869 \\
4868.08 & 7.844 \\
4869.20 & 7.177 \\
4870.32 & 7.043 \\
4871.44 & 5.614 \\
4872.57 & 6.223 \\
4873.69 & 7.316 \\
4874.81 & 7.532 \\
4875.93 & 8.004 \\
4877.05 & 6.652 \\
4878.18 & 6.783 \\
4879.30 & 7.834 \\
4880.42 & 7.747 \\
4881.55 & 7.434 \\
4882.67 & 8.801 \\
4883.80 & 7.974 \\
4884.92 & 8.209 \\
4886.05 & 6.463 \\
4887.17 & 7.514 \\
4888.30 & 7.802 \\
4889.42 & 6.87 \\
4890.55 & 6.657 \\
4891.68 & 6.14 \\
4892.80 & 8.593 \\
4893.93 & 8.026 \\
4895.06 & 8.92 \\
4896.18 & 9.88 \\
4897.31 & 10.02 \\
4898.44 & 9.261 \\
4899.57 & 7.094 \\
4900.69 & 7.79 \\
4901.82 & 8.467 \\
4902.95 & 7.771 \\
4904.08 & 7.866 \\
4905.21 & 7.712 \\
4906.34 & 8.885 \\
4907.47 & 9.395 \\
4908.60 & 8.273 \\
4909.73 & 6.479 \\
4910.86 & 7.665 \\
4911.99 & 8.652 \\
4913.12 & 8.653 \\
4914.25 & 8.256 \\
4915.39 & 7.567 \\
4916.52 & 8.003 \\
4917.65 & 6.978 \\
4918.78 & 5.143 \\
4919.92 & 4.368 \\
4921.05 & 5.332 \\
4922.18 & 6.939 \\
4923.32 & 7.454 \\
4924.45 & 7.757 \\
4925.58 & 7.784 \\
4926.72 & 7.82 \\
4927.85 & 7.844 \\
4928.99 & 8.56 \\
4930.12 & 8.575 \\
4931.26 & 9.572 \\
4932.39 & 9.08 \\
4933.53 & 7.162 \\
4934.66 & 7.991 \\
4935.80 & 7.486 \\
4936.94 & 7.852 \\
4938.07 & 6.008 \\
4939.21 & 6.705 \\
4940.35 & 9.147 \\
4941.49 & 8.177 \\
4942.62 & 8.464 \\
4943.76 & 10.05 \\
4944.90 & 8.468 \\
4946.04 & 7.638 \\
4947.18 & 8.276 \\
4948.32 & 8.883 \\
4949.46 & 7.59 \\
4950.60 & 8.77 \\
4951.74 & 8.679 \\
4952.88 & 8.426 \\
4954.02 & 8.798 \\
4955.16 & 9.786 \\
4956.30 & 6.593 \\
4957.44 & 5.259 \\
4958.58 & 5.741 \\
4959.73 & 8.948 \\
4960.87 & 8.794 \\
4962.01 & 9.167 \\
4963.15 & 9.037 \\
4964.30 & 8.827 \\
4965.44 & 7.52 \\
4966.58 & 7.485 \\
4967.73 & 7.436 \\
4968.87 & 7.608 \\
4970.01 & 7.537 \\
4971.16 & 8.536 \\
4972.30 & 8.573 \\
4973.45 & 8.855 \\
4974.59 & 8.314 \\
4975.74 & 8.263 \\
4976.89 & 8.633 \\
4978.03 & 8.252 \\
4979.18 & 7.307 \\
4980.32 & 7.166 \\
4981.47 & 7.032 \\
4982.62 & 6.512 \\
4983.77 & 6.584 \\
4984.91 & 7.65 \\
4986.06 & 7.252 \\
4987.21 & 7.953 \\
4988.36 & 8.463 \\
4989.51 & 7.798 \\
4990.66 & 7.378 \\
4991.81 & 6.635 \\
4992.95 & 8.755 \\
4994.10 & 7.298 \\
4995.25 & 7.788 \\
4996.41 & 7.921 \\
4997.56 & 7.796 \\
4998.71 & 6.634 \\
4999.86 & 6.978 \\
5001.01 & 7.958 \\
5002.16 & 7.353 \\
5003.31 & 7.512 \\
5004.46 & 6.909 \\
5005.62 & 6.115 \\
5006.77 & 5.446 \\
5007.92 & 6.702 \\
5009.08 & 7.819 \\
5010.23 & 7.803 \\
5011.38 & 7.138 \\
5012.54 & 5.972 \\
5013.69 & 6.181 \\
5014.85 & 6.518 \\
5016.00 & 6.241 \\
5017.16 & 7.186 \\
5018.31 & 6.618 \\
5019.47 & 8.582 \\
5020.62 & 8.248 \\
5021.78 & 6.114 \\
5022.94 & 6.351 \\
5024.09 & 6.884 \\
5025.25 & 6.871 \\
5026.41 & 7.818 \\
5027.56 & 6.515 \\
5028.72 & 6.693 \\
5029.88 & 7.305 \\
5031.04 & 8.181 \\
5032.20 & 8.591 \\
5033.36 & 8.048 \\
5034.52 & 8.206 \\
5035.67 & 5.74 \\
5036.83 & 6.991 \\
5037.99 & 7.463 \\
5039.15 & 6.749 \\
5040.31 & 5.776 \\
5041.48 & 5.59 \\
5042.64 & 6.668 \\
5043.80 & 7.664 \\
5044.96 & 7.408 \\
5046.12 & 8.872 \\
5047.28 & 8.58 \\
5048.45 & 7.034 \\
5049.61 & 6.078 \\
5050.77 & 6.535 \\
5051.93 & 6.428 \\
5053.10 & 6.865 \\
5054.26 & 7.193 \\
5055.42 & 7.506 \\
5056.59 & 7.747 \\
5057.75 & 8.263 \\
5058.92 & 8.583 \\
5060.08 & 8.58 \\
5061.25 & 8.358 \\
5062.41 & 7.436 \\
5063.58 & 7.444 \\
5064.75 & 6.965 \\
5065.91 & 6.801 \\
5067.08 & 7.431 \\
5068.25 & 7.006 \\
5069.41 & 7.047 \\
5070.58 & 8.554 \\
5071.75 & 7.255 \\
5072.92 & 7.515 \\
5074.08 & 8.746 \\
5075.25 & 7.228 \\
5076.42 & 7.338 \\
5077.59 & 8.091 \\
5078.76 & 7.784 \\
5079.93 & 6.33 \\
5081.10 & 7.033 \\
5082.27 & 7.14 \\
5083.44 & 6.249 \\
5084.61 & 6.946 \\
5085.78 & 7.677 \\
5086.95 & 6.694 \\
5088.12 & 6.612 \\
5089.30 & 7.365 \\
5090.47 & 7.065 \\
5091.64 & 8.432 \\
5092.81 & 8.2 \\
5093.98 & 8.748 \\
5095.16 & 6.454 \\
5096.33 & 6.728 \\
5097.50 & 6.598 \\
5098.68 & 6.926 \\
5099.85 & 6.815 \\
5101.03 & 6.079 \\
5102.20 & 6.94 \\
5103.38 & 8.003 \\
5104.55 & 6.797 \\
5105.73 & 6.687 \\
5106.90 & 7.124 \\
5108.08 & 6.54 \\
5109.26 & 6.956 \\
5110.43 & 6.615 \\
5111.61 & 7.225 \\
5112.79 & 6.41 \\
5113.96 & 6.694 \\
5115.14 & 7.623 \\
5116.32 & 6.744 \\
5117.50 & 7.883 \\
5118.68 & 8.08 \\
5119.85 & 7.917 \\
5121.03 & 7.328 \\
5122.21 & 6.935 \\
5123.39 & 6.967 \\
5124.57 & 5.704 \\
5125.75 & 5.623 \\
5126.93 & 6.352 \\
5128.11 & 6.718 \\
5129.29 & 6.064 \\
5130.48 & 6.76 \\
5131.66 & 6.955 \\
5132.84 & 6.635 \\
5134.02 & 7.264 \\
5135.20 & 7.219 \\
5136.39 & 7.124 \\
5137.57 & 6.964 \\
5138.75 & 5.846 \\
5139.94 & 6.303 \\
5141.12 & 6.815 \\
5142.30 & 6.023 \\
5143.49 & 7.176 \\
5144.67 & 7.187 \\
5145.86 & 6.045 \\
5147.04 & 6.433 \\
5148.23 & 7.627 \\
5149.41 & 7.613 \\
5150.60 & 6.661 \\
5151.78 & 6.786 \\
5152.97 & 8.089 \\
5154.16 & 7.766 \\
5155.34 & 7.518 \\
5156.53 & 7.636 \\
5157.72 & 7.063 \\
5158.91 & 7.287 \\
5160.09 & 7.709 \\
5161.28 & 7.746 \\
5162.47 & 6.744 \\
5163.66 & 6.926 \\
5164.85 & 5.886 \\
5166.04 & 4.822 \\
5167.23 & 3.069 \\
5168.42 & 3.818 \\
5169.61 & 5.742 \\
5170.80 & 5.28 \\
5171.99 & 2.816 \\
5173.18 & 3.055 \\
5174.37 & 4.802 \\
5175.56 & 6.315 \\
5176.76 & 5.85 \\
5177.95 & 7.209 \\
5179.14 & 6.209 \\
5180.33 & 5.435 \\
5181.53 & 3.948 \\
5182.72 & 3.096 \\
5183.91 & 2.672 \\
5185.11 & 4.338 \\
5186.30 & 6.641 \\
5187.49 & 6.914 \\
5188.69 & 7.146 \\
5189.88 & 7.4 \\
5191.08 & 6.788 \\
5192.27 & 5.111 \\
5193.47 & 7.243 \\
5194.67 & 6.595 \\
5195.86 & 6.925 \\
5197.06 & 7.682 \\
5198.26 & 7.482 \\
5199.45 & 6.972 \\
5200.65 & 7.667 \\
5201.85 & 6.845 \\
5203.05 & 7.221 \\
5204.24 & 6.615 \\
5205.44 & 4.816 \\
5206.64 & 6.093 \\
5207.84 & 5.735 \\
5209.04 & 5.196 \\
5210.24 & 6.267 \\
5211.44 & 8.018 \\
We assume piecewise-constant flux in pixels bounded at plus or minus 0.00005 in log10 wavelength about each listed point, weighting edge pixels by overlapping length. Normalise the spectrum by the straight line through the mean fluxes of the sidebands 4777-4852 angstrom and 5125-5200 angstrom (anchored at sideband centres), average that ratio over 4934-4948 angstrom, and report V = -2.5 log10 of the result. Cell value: -0.08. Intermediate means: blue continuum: 8.09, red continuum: 6.28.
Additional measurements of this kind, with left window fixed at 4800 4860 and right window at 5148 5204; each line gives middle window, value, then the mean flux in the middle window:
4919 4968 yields -0.08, 7.9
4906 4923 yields 0.02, 7.35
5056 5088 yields -0.12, 7.48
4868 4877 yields 0.09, 7.03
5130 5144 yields -0.06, 6.75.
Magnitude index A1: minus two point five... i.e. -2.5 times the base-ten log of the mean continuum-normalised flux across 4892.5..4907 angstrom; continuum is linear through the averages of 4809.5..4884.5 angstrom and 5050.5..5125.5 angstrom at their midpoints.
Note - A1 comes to -0.130 mag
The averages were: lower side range 7.61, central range 8.49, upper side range 7.24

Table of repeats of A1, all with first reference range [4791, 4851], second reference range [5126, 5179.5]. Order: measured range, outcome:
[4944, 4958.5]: -0.09 mag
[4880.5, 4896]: 0.01 mag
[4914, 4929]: 0.08 mag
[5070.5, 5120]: -0.08 mag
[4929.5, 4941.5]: -0.07 mag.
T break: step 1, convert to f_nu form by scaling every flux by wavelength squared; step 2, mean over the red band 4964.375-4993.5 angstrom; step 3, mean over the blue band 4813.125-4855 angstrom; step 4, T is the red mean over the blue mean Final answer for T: 1.0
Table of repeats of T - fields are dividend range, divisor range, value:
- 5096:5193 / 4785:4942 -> 0.93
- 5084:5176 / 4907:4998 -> 0.92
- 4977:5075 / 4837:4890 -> 1.06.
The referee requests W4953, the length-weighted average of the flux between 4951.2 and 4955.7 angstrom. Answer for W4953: 8.92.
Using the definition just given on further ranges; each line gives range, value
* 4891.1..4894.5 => 7.58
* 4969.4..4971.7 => 8.02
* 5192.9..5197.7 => 7.11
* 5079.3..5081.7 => 6.7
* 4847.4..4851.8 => 8.1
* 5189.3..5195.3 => 6.63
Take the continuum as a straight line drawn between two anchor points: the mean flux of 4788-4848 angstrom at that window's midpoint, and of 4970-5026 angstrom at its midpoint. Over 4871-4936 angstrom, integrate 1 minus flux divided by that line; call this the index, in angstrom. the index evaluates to 0.08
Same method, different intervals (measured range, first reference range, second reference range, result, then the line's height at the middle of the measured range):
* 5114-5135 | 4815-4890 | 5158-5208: -2.4 angstrom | 6.21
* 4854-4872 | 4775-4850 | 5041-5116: 2.6 angstrom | 7.93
